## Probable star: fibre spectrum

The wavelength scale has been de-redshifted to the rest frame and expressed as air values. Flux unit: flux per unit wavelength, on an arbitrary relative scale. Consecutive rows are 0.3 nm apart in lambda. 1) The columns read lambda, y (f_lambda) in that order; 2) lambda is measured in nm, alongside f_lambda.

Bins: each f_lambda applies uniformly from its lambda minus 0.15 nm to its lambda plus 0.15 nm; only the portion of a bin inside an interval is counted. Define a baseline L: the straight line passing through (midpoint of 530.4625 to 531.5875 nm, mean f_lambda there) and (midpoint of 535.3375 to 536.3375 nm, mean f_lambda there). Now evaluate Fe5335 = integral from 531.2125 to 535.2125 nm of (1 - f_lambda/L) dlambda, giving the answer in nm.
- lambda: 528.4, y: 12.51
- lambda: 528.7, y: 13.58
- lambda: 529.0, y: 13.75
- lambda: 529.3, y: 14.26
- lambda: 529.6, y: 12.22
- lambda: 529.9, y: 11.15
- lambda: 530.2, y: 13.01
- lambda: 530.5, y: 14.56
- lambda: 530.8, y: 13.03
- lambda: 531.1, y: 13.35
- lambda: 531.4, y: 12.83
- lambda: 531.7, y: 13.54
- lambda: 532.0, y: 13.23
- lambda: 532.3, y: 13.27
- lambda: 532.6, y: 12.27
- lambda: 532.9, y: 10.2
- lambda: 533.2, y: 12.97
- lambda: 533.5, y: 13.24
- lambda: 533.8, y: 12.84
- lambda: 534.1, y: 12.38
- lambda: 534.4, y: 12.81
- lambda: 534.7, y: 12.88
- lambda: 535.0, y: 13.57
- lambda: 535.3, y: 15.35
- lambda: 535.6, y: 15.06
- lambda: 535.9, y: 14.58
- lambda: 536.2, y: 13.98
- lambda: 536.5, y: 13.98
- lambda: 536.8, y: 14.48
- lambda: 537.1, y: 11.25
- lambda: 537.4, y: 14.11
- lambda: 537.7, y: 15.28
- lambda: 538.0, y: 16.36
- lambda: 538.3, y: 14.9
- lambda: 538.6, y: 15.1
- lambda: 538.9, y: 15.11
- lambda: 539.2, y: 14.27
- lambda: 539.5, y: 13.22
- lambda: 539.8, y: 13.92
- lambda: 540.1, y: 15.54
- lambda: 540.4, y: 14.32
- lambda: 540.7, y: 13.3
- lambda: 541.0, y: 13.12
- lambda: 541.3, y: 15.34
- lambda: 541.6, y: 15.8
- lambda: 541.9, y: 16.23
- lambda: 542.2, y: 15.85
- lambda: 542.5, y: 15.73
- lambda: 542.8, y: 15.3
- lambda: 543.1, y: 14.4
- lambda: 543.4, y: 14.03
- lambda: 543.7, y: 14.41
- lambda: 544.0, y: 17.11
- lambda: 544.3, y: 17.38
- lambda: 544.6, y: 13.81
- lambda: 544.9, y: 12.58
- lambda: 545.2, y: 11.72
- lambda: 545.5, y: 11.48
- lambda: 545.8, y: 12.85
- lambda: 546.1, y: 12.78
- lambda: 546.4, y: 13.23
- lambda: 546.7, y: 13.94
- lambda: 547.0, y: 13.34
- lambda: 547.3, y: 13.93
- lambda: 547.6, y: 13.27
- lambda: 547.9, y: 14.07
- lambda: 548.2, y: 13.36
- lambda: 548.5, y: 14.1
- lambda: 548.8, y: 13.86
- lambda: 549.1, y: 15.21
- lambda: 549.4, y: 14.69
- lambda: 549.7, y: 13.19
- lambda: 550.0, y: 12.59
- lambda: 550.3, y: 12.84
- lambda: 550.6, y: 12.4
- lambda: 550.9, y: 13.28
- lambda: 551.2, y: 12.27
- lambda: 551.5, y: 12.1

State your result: 0.32 nm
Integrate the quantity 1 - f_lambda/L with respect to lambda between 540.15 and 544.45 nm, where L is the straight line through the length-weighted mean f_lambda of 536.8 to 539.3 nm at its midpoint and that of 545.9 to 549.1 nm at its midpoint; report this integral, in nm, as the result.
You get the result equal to -0.314 nm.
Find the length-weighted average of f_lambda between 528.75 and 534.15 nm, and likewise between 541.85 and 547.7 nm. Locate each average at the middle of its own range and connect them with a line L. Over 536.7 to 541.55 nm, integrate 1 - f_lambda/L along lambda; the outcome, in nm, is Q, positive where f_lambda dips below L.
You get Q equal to -0.27 nm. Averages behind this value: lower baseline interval 12.9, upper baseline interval 14.1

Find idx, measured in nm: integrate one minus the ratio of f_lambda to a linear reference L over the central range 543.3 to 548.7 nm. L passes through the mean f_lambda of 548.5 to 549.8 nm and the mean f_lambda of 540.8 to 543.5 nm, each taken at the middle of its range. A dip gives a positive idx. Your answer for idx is 0.328 nm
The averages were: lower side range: 15.1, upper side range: 14.3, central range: 13.7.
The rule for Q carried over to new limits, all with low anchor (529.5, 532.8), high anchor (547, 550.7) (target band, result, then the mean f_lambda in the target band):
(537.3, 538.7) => -0.21 nm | 15.2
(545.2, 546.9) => 0.09 nm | 12.8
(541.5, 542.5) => -0.19 nm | 15.9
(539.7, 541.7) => -0.17 nm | 14.5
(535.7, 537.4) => -0.08 nm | 13.7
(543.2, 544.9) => -0.21 nm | 15.1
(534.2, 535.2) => -0.01 nm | 13.2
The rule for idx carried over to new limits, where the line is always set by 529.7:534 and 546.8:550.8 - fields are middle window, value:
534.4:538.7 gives -0.41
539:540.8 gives -0.13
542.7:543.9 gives -0.11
